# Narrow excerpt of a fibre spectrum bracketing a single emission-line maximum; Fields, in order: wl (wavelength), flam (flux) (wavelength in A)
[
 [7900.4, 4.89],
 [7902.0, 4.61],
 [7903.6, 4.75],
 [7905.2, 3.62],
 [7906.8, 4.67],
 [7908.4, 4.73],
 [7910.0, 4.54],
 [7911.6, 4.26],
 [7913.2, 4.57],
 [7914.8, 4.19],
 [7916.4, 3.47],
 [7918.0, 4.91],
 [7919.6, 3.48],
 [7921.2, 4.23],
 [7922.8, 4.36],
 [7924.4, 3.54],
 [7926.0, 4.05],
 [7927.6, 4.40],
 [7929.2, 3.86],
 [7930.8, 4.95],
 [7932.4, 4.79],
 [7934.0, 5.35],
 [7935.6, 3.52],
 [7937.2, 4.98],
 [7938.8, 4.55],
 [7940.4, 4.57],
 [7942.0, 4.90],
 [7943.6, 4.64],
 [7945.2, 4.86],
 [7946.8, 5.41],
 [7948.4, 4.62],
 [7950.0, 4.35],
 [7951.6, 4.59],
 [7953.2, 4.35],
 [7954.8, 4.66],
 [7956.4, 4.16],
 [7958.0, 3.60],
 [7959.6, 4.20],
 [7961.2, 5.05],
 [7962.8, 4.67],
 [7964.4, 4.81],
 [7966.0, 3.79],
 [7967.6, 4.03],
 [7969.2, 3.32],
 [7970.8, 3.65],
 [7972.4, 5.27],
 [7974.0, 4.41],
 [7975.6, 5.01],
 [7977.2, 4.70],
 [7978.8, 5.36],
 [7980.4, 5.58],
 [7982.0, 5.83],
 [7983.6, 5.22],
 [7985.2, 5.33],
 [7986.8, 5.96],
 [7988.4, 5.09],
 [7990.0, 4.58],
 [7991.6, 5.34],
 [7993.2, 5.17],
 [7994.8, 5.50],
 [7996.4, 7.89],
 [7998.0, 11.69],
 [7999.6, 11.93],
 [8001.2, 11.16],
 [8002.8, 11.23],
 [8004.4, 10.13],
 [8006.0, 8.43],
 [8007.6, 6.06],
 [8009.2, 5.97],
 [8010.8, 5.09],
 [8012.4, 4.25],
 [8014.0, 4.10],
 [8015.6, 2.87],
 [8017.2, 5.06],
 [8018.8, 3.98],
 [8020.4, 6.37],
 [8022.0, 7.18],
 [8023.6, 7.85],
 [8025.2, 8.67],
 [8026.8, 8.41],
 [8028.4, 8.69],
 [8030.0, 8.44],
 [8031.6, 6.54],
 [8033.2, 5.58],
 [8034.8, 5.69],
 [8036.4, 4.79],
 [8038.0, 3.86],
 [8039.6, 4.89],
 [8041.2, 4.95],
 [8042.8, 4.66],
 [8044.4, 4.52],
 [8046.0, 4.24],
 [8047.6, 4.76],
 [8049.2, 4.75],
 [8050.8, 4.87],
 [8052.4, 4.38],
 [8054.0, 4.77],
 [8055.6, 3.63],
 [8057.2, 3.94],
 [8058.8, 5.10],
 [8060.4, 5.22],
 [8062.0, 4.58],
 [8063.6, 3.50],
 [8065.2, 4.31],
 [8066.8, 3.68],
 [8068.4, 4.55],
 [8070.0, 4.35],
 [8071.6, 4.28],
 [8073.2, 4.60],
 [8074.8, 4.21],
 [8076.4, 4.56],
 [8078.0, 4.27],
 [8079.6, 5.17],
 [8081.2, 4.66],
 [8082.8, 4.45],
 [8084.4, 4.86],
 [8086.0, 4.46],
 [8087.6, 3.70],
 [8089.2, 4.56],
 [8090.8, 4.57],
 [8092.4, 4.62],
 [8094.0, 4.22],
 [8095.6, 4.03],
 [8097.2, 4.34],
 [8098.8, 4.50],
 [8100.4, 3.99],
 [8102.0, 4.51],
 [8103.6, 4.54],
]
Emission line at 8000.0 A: H-alpha 6563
